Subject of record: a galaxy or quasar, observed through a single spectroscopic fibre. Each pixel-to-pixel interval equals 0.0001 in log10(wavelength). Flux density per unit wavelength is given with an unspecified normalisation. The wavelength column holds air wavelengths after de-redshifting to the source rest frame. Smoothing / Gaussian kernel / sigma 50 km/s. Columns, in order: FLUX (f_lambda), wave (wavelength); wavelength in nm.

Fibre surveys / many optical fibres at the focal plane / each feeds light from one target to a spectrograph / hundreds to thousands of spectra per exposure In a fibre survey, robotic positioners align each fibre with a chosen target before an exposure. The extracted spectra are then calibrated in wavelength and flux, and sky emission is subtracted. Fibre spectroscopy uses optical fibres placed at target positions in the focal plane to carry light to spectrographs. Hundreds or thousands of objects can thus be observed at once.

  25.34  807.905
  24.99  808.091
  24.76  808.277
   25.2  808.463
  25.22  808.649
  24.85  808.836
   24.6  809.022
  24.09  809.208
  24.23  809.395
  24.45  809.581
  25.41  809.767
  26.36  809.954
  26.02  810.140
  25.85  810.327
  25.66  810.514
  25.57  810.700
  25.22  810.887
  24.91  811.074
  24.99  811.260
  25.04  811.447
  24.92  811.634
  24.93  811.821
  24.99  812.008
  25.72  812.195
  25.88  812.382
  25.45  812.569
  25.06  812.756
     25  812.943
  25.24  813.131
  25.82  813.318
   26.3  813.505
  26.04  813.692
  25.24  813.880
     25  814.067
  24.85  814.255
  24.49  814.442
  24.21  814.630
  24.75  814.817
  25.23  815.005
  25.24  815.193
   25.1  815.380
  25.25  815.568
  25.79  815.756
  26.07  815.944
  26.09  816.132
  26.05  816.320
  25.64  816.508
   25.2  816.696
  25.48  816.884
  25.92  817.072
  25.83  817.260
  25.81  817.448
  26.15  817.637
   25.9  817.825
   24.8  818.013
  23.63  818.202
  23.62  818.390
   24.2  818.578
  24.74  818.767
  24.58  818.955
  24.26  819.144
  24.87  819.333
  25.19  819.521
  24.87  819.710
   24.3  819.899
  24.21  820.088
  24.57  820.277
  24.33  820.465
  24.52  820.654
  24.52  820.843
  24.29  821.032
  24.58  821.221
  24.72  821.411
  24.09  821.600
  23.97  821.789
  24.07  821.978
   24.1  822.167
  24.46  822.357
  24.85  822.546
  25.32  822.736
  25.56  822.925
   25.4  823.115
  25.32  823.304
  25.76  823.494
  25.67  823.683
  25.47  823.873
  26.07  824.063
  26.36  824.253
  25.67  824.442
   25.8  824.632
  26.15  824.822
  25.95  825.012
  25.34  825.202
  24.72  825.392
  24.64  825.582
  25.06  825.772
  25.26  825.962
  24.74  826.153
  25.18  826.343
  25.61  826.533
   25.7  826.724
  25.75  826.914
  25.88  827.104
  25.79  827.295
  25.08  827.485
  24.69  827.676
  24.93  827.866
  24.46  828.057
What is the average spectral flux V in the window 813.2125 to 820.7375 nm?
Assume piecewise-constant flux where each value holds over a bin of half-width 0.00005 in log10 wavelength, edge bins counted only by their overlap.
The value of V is 25.1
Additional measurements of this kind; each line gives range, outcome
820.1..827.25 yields 25.1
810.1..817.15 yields 25.4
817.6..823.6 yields 24.7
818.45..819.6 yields 24.6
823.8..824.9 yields 25.9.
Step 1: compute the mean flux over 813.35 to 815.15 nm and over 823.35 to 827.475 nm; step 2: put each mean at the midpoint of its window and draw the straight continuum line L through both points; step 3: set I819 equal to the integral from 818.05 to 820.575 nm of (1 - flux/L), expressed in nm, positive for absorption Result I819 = 0.09 nm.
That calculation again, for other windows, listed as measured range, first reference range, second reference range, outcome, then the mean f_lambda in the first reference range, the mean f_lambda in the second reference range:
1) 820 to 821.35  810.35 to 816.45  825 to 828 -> 0.04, 25.3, 25.2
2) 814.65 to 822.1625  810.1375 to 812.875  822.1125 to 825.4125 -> 0.14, 25.3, 25.5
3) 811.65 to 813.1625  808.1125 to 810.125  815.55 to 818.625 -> -0.01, 25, 25.4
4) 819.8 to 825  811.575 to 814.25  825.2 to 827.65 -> 0.07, 25.4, 25.3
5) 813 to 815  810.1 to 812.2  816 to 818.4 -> 0.01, 25.3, 25.5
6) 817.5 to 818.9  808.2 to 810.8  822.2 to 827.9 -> 0.03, 25.2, 25.4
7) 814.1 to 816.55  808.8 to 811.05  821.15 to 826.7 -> -0.01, 25.2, 25.2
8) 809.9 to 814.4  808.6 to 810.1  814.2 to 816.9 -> -0.05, 24.9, 25.3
